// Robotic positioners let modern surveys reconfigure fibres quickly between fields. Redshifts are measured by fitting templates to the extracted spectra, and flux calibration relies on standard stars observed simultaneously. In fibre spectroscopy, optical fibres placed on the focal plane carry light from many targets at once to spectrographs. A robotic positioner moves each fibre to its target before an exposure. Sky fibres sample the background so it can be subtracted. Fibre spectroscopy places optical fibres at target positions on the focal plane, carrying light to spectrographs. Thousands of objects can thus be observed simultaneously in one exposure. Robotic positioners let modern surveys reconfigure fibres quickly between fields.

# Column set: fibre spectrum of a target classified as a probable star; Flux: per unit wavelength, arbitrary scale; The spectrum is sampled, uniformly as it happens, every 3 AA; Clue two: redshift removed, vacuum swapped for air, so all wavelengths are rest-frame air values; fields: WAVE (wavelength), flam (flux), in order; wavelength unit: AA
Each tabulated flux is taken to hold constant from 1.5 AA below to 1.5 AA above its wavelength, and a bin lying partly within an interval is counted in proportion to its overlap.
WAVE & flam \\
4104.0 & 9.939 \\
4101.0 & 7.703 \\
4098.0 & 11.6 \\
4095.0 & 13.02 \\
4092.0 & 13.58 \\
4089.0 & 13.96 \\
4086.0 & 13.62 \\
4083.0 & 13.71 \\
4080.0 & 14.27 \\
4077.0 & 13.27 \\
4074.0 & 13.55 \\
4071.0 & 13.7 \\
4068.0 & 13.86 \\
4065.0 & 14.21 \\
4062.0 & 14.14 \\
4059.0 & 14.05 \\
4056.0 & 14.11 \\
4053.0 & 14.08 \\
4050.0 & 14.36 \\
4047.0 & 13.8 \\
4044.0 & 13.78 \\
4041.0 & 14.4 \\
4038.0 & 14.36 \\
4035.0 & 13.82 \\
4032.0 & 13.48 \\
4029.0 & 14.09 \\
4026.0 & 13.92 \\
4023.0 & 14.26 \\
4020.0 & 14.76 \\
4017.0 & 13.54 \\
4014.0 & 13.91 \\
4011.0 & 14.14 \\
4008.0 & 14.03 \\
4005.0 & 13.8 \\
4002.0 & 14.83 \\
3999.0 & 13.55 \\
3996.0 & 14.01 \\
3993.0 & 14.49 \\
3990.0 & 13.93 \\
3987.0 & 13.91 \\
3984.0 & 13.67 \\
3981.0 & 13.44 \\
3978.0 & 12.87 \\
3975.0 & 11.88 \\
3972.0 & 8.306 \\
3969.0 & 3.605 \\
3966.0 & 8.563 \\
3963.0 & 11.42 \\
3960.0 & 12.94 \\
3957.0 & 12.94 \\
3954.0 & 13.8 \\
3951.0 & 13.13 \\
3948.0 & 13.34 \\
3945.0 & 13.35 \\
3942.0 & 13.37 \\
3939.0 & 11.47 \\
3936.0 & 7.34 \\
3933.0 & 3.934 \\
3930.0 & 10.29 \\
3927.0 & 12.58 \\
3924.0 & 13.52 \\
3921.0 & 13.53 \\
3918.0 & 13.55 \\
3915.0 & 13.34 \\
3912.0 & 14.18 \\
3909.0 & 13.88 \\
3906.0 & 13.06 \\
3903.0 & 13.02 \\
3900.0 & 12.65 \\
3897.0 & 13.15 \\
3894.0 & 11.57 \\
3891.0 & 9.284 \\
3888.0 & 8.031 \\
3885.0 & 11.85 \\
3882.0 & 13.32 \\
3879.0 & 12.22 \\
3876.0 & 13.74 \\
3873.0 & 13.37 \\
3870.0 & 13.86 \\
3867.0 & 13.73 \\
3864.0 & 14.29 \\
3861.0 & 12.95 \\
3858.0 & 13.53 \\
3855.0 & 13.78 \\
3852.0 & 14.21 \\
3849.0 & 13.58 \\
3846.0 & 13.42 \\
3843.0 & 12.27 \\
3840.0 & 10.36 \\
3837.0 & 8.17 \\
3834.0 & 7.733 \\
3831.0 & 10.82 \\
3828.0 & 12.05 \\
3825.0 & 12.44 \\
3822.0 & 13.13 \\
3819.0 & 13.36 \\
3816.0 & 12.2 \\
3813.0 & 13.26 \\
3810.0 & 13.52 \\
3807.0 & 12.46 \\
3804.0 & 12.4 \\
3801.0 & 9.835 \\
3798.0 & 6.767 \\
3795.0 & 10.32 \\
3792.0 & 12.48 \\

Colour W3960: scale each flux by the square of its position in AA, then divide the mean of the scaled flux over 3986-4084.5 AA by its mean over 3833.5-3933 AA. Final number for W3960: 1.2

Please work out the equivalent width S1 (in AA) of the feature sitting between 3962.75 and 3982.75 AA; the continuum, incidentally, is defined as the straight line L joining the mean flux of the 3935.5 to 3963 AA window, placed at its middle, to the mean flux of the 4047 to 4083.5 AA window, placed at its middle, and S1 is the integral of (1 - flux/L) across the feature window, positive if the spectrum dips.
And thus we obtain 4.47 AA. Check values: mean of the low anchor 12.5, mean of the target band 9.97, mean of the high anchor 13.9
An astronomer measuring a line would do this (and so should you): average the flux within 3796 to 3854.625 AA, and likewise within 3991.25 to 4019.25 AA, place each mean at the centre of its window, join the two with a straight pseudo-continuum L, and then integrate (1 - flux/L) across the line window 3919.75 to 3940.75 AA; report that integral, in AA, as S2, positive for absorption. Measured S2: 4.31 AA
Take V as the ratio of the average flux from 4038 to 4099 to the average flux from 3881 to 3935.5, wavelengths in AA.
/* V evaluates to 1.17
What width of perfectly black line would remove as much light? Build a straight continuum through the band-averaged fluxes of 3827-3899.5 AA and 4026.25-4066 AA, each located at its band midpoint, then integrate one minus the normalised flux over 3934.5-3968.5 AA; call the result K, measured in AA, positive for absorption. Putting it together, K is 3.5 AA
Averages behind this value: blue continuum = 12.1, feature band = 11.7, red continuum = 14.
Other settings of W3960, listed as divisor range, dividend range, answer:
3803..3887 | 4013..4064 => 1.24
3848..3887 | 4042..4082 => 1.15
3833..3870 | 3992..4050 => 1.23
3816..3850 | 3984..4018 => 1.32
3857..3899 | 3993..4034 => 1.21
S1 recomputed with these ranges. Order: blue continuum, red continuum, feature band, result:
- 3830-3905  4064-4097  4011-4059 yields -2.5 AA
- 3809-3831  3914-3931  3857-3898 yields 1.0 AA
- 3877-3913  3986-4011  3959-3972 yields 4.4 AA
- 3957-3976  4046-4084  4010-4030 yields -3.5 AA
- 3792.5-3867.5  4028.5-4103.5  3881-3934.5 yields 2.5 AA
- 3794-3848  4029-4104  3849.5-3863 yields -2.3 AA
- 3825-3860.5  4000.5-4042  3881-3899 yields 1.8 AA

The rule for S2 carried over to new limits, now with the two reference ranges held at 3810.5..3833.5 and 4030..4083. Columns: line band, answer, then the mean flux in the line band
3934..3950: 1.9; 11.6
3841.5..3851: -0.5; 13.1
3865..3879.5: -1.0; 13.5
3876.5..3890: 1.4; 11.5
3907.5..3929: -0.8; 13.4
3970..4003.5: 1.1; 13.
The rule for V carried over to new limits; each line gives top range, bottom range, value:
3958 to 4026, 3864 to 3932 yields 1.01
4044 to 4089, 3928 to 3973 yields 1.32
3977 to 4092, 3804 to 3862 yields 1.14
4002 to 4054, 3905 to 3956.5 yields 1.15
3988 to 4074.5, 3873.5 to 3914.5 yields 1.14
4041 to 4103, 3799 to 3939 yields 1.11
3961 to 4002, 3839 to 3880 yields 0.90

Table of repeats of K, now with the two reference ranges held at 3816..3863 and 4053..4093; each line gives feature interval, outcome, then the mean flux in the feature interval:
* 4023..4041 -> -0.6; 14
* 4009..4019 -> -0.4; 13.9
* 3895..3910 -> -0.6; 13.1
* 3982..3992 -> -0.5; 13.8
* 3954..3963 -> 0.1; 12.8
